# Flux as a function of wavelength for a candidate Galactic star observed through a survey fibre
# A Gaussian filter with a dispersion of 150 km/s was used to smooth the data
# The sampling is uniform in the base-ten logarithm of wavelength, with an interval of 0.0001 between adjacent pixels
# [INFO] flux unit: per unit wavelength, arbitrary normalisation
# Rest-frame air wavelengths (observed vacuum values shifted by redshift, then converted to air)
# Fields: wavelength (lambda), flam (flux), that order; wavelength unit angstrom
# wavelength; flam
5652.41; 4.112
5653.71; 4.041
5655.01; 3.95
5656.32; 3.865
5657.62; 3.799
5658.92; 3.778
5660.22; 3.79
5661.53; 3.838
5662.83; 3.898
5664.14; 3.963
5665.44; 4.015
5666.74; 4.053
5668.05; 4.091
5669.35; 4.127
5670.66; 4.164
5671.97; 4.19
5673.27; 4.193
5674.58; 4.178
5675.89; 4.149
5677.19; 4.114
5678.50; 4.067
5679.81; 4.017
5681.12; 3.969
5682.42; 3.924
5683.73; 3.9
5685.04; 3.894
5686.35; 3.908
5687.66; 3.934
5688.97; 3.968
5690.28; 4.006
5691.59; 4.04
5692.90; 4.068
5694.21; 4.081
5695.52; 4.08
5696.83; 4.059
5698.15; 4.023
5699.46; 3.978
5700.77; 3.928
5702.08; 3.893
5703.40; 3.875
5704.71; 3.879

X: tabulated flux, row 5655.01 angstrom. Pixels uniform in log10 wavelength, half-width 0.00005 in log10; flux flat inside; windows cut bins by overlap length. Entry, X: 3.95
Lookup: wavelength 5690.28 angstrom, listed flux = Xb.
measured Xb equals 4.006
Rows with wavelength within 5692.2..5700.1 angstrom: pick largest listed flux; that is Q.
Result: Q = 4.081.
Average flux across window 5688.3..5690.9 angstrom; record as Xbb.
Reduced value 3.99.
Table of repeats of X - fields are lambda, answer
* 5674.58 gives 4.178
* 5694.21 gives 4.081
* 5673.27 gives 4.193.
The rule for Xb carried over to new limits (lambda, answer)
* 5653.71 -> 4.041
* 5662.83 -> 3.898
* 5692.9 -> 4.068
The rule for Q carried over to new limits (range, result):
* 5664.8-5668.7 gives 4.091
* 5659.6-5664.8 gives 3.963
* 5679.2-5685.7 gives 4.017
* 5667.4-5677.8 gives 4.193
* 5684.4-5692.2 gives 4.04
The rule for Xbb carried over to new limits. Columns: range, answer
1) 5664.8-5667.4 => 4.03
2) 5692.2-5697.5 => 4.07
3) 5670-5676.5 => 4.17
